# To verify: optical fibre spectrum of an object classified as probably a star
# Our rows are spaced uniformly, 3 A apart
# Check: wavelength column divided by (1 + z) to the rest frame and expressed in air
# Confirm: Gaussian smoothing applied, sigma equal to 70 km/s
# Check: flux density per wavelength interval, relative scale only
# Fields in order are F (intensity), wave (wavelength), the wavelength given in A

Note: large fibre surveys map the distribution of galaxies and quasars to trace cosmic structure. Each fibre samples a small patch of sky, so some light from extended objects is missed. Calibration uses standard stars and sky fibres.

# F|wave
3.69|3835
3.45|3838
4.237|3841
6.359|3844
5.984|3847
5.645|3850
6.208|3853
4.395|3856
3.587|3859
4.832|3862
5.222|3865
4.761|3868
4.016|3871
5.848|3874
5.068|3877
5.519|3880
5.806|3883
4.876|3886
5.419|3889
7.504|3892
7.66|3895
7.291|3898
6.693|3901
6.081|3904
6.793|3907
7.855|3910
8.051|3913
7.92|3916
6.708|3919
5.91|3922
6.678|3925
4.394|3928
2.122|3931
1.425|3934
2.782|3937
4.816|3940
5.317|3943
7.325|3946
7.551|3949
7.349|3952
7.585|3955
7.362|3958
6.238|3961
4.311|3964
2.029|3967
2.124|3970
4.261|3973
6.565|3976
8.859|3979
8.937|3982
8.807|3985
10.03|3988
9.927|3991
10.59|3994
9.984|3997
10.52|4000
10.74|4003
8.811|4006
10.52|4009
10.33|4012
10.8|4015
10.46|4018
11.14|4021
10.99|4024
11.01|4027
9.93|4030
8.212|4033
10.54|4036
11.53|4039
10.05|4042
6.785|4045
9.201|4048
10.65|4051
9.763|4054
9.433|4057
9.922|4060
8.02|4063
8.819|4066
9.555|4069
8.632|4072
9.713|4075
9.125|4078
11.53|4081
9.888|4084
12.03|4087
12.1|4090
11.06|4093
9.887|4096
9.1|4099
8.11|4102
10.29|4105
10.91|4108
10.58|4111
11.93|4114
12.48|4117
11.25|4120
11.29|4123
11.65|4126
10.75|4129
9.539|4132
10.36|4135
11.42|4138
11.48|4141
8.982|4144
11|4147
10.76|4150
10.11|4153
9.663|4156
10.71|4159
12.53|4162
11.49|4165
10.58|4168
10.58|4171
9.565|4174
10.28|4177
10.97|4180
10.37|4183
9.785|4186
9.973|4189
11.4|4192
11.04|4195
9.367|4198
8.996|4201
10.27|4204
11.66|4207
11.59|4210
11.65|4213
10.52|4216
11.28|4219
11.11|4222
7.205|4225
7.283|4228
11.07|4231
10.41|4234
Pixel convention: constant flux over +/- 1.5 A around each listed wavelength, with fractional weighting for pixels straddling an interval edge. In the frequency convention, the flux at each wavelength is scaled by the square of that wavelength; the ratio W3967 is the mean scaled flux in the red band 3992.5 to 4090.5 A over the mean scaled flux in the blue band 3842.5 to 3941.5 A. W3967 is 1.9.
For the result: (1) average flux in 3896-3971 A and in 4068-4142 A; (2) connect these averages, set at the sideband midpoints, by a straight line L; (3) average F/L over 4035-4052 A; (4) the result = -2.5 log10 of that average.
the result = -0.11 mag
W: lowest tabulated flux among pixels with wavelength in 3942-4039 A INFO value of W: 2.029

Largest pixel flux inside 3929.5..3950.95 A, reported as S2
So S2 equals 7.551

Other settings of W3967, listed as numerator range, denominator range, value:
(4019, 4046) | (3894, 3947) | 1.83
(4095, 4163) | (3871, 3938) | 2.05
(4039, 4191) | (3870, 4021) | 1.61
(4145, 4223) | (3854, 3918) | 2.06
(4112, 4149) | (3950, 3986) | 1.93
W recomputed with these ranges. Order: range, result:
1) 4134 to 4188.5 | 8.982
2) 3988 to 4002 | 9.927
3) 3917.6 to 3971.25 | 1.425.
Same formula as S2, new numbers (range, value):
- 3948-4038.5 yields 11.14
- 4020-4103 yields 12.1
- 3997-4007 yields 10.74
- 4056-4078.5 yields 9.922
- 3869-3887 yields 5.848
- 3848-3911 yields 7.855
